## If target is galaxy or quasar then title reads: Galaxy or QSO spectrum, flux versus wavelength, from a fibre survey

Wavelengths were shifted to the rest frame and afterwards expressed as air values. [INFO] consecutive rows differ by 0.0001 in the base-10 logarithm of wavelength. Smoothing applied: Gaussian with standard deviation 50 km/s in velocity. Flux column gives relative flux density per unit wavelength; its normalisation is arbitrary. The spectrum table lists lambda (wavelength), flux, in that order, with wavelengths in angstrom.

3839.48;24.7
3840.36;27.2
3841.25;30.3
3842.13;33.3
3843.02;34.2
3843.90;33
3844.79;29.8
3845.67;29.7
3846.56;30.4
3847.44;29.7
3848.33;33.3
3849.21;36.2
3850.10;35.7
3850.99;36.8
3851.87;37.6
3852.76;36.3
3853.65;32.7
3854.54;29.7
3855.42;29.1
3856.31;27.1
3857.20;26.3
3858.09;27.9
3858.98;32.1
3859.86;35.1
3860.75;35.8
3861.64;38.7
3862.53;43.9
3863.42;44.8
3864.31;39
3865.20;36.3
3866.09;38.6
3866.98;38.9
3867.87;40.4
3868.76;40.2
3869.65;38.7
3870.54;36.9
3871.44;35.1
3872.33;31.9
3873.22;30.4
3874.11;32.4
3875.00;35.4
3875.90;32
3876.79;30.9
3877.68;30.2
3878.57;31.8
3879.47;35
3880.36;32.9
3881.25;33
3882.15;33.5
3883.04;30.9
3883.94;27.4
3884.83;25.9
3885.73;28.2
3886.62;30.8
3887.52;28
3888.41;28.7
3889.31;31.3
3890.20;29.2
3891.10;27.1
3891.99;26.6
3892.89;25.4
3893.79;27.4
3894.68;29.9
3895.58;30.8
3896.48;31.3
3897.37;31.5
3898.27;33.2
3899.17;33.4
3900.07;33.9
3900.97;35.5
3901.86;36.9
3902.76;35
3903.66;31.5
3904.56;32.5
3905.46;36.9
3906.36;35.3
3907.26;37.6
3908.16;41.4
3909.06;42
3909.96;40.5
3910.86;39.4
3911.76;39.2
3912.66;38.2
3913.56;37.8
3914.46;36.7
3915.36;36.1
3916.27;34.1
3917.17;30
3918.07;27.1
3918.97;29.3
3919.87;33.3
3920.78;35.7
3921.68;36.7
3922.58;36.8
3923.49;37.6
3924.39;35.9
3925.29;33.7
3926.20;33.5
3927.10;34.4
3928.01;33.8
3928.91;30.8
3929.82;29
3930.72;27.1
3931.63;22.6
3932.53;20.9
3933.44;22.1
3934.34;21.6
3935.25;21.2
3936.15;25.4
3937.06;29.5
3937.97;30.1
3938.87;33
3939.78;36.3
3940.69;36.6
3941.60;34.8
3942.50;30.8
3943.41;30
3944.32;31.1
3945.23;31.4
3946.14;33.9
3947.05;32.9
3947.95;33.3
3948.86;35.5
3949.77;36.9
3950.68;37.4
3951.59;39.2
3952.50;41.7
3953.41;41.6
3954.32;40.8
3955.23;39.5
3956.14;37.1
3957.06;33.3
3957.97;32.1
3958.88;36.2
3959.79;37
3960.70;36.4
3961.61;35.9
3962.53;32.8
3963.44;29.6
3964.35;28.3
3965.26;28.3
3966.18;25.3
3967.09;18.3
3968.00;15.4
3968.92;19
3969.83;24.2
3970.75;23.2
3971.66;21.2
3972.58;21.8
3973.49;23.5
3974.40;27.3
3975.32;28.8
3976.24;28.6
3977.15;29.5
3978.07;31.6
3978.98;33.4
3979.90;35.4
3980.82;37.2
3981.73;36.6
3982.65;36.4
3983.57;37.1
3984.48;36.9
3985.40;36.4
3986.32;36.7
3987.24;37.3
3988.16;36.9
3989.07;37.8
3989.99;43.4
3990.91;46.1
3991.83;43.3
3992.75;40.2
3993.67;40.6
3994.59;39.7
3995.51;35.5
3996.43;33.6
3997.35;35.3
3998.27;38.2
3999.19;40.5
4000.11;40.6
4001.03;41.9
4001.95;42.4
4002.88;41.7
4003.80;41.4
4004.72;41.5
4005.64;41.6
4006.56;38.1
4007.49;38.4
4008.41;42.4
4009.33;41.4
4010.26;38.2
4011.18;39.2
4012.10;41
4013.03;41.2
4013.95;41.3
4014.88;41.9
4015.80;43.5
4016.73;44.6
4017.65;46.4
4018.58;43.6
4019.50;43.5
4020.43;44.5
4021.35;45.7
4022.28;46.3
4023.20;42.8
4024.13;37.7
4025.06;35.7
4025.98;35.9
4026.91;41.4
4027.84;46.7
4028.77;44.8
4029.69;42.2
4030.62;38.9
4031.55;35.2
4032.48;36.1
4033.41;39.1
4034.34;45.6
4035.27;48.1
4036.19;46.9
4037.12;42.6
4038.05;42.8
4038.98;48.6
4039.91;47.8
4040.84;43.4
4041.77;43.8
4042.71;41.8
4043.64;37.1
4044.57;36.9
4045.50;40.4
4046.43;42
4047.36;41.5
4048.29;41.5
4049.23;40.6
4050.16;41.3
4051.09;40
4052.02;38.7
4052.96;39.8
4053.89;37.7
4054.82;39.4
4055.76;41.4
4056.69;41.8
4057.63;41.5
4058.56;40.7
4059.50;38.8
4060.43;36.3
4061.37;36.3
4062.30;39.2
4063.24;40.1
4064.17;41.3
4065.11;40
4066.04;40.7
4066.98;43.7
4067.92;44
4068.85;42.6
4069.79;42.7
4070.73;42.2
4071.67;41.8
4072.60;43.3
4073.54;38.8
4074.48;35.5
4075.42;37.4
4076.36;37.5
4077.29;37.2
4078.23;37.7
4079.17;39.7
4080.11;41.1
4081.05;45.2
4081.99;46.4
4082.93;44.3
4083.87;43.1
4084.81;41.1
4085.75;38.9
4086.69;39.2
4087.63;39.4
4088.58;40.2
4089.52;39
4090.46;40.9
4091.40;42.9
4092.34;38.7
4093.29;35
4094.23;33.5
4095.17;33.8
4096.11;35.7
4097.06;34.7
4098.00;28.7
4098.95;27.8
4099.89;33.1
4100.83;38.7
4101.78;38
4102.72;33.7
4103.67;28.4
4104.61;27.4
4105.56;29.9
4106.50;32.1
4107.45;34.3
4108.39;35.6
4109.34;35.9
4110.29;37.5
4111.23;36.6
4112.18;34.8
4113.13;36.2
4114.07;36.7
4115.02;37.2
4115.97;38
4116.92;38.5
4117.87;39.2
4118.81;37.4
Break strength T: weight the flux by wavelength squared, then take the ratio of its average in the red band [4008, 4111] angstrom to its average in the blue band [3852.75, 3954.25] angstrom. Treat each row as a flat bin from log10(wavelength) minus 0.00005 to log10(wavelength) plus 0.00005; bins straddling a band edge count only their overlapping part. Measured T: 1.30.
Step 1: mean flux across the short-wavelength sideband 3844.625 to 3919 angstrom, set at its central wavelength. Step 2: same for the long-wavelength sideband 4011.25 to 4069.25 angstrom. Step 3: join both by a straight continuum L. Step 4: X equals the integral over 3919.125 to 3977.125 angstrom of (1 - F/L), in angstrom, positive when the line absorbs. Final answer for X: 9.3 angstrom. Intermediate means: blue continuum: 33.6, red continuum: 41.5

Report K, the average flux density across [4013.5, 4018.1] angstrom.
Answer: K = 43.5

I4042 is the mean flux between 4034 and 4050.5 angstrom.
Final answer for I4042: 42.9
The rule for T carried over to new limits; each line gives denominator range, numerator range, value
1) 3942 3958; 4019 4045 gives 1.24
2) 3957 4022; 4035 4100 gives 1.16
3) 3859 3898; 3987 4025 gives 1.32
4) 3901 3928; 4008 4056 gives 1.24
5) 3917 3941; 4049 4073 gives 1.42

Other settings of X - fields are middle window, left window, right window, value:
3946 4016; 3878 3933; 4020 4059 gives 4.3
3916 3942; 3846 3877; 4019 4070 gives 4.5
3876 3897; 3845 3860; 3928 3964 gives 1.5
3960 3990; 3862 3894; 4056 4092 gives 5.2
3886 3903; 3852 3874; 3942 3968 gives 1.9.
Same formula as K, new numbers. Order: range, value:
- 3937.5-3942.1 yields 34.1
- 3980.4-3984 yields 36.8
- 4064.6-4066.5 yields 40.4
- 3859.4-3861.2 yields 35.5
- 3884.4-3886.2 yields 27.1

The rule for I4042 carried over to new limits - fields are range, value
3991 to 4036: 41.1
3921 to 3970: 31.7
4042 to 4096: 40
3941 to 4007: 34.5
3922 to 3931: 33.4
